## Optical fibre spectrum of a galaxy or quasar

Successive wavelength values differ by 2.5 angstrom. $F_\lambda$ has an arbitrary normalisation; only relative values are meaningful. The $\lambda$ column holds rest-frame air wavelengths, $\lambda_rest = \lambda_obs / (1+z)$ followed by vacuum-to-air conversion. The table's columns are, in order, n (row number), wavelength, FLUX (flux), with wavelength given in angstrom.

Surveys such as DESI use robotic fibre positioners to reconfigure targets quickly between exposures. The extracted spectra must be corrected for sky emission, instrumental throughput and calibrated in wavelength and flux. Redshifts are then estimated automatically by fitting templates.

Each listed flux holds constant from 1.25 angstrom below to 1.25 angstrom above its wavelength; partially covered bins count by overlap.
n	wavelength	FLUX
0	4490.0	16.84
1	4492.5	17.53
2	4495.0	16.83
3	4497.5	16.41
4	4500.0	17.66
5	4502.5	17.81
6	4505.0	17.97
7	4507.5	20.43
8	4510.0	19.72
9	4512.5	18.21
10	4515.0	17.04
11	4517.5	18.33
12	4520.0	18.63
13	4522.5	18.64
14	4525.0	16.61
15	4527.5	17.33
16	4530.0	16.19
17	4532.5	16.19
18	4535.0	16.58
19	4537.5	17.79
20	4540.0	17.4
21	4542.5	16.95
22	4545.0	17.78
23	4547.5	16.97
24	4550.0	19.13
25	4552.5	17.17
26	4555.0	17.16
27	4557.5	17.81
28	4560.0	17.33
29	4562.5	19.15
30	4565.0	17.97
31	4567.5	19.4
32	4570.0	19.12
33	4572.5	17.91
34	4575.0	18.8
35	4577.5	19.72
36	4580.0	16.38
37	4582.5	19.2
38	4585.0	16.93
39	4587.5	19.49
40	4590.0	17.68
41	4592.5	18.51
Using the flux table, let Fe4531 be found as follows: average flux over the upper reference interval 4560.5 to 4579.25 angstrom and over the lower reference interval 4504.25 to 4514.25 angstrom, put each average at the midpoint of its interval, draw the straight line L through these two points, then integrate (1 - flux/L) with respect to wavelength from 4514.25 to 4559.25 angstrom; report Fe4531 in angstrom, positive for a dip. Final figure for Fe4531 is 3.5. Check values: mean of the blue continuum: 19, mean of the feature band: 17.4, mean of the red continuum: 18.7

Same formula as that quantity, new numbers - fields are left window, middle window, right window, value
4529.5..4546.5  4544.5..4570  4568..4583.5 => -0.4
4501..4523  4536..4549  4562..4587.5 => 0.8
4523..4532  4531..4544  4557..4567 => 0.2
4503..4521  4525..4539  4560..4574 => 1.3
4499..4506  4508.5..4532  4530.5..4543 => -0.6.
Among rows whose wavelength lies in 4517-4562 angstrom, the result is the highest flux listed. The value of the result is 19.13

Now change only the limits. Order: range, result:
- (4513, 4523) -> 18.64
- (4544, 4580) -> 19.72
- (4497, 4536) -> 20.43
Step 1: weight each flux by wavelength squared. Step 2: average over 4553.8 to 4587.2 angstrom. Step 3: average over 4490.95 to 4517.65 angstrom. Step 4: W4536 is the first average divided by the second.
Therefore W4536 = 1.0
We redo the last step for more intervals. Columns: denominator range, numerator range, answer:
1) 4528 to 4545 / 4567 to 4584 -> 1.12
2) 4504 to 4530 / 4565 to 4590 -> 1.04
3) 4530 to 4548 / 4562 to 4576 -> 1.11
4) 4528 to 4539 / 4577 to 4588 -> 1.11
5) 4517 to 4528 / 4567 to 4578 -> 1.08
